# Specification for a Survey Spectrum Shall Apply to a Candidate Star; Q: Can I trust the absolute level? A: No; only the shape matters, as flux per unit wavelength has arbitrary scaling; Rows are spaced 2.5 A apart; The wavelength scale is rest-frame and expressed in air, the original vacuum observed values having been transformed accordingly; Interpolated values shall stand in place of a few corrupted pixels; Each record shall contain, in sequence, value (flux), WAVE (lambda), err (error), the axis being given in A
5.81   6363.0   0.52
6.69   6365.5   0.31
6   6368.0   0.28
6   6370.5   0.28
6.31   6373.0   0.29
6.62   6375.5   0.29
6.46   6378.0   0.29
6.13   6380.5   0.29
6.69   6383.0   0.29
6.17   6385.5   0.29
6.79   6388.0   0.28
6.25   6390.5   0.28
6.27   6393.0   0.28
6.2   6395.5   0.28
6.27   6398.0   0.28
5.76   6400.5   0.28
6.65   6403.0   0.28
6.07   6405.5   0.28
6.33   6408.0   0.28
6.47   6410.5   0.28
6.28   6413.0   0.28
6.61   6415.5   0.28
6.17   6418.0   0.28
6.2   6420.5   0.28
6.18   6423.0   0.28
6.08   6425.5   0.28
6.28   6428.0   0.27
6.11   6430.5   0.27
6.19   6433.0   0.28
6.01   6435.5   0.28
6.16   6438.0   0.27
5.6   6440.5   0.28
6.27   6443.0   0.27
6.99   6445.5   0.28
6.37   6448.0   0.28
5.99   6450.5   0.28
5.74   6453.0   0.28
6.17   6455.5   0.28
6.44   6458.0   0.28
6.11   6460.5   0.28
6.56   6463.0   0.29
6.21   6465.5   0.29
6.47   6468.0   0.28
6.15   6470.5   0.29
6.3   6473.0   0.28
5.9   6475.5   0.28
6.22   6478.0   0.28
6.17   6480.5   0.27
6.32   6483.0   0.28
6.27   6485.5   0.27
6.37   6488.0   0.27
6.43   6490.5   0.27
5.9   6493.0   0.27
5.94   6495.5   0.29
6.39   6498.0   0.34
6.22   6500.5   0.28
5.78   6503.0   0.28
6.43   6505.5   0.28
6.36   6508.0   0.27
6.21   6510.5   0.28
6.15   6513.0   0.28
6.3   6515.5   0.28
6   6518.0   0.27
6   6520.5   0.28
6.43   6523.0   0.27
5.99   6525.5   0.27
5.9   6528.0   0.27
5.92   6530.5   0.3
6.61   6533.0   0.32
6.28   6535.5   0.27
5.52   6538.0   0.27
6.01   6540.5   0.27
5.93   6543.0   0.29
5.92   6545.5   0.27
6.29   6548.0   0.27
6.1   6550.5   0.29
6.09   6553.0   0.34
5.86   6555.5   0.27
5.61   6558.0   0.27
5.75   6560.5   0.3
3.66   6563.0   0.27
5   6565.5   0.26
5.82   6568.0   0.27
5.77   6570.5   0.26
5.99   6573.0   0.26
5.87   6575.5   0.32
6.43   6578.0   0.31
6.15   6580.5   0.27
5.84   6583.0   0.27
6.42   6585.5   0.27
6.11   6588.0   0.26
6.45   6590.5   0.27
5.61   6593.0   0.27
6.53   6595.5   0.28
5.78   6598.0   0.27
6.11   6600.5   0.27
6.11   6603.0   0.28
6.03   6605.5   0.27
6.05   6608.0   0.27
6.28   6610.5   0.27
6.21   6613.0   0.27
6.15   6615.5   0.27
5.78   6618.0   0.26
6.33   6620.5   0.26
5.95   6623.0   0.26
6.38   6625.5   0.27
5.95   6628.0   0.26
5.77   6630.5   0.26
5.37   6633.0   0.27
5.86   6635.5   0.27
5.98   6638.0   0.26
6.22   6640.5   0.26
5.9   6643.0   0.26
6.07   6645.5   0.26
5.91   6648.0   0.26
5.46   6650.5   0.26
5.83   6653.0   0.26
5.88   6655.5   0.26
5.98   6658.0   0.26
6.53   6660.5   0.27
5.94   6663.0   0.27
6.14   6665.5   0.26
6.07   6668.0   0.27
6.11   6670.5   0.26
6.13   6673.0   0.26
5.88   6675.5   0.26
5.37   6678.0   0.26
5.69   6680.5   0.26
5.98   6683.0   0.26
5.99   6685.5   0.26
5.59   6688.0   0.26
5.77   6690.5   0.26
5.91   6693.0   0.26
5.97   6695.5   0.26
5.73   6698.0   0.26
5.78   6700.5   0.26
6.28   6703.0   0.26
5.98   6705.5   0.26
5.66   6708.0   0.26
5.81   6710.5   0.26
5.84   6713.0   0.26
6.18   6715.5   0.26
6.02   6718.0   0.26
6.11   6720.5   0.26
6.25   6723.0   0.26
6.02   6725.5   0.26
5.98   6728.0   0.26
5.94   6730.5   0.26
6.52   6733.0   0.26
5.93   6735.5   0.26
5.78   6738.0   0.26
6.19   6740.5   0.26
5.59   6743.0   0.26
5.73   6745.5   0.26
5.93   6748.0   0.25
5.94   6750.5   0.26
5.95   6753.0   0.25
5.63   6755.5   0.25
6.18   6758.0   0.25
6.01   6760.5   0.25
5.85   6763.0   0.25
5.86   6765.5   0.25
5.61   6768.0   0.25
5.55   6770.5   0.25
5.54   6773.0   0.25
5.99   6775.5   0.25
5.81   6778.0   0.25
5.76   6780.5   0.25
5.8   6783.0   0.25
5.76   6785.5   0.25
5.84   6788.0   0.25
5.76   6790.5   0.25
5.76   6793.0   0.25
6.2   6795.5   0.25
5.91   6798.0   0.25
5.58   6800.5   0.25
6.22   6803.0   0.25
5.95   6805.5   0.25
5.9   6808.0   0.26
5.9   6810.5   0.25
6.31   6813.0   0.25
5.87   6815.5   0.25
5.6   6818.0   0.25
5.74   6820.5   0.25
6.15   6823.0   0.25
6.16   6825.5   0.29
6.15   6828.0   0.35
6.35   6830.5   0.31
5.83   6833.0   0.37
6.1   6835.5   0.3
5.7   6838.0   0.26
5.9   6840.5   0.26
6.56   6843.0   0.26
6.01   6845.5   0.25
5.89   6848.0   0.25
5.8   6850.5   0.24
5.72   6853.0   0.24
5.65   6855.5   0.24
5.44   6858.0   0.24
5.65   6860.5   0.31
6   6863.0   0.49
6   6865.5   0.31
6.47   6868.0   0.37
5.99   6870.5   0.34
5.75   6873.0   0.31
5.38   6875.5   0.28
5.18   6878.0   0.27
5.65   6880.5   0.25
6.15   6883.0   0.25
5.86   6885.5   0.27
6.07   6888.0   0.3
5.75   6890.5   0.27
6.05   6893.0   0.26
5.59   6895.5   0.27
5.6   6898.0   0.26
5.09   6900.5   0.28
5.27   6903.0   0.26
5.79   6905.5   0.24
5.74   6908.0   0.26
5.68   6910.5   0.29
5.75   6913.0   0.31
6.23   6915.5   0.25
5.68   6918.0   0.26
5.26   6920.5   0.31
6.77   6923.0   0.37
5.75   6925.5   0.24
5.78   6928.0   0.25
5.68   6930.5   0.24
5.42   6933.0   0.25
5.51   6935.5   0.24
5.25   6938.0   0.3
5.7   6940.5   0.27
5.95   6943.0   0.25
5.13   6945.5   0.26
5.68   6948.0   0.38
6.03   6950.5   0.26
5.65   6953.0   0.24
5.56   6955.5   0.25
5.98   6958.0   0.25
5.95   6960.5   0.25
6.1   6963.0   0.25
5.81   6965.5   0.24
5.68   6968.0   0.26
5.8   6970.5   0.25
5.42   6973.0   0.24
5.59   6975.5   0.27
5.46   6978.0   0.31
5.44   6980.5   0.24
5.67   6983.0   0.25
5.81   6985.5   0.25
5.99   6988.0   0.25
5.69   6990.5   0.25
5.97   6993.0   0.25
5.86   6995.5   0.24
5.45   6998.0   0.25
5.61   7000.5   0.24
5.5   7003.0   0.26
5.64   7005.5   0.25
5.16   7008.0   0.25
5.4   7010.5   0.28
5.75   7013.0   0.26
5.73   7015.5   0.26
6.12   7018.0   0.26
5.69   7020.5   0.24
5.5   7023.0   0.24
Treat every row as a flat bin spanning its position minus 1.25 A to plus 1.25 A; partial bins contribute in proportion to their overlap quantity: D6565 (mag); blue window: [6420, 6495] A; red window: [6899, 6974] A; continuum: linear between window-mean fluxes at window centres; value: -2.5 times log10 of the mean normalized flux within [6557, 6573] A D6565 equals 0.147 mag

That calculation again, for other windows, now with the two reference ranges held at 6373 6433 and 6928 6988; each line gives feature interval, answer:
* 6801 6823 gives -0.018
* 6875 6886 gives 0.022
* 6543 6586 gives 0.060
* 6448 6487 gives 0.004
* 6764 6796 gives 0.018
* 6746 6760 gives -0.003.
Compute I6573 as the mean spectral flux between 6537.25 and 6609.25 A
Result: 5.89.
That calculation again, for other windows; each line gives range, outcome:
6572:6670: 6.04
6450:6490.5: 6.22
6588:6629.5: 6.1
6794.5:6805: 5.97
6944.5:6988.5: 5.71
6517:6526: 6.12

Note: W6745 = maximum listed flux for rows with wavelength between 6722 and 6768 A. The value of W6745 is 6.52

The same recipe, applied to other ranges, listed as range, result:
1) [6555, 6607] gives 6.53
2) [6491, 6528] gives 6.43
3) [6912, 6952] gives 6.77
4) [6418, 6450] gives 6.99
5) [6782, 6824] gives 6.31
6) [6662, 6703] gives 6.28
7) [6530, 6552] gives 6.61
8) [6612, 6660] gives 6.38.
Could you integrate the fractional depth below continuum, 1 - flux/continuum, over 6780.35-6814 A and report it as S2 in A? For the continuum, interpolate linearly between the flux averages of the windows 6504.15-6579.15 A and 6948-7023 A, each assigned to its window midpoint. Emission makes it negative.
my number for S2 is -0.6 A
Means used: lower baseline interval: 5.94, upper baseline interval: 5.7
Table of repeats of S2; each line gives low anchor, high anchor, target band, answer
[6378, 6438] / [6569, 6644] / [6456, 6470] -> -0.3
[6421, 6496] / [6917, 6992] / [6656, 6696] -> 0.3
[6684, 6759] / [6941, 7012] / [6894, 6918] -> 0.4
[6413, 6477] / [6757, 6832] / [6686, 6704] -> 0.4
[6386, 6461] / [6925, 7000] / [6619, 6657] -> 0.6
